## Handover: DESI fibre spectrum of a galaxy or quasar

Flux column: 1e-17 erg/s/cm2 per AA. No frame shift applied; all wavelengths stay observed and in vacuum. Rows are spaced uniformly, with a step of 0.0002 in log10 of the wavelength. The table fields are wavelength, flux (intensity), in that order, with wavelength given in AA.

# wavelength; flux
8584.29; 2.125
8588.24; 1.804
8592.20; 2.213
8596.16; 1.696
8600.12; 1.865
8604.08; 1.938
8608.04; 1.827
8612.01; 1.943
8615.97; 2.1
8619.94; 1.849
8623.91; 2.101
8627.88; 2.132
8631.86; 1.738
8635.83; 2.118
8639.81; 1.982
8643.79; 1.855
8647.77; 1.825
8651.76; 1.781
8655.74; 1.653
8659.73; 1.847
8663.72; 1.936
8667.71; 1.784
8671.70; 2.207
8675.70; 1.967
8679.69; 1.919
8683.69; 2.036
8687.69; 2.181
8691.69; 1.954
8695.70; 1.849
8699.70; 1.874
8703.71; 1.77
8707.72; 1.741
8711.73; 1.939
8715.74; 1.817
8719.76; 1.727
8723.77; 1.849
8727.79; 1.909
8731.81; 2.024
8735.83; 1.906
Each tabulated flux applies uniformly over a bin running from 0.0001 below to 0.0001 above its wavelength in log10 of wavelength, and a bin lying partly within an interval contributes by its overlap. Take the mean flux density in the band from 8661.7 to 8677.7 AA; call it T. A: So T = 1.97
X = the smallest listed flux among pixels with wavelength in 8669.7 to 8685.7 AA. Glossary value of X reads 1.919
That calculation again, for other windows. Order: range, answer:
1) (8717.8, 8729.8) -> 1.727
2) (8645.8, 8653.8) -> 1.781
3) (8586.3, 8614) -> 1.696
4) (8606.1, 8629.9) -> 1.827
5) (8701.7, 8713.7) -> 1.741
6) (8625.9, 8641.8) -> 1.738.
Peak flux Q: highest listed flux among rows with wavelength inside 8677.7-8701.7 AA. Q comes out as 2.181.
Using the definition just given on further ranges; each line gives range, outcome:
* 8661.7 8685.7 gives 2.207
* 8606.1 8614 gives 1.943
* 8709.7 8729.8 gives 1.939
